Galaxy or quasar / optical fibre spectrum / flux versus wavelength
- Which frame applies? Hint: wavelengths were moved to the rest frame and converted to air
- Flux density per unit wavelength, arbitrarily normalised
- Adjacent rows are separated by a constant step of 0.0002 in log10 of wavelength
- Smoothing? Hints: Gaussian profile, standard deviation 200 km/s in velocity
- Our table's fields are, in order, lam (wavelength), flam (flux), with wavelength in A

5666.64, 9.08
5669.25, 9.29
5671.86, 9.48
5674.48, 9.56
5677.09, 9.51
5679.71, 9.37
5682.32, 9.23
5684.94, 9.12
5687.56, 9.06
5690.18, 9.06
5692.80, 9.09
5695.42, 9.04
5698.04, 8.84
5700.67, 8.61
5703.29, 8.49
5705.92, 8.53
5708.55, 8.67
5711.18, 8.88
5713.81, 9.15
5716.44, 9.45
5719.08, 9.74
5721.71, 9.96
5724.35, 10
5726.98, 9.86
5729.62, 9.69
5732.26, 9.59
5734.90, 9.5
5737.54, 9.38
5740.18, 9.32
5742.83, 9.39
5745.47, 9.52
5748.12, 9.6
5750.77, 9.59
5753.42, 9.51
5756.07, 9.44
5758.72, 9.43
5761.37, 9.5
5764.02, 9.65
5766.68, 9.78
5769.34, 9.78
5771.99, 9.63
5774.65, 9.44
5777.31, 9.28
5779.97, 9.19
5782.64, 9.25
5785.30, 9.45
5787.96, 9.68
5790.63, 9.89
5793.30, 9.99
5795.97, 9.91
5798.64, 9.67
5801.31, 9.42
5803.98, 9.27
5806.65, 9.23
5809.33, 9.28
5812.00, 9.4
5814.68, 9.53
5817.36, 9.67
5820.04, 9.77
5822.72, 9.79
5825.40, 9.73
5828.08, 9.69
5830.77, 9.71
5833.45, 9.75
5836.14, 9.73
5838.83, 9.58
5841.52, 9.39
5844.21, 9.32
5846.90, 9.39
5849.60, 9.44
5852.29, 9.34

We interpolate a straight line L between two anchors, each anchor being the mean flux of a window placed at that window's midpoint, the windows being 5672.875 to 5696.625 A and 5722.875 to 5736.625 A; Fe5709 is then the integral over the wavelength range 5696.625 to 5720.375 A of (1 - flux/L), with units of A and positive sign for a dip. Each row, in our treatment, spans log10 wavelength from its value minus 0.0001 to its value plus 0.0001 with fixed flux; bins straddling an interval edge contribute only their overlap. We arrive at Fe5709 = 1.41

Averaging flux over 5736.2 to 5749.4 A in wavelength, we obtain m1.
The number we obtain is 9.44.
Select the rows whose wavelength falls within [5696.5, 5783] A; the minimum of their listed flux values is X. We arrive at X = 8.49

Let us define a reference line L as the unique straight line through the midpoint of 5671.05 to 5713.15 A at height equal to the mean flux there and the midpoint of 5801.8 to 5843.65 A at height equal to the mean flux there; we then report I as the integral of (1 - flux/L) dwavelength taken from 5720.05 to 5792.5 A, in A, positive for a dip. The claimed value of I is -2.2 A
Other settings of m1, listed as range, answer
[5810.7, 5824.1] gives 9.63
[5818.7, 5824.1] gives 9.78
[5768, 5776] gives 9.62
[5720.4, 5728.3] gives 9.94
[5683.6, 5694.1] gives 9.08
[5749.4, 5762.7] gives 9.5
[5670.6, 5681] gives 9.47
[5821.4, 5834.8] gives 9.74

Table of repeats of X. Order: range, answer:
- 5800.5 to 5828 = 9.23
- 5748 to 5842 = 9.19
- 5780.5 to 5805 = 9.25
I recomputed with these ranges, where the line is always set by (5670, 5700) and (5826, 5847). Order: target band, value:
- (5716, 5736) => -0.9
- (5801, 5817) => 0.2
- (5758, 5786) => -0.2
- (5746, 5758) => -0.2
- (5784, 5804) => -0.4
